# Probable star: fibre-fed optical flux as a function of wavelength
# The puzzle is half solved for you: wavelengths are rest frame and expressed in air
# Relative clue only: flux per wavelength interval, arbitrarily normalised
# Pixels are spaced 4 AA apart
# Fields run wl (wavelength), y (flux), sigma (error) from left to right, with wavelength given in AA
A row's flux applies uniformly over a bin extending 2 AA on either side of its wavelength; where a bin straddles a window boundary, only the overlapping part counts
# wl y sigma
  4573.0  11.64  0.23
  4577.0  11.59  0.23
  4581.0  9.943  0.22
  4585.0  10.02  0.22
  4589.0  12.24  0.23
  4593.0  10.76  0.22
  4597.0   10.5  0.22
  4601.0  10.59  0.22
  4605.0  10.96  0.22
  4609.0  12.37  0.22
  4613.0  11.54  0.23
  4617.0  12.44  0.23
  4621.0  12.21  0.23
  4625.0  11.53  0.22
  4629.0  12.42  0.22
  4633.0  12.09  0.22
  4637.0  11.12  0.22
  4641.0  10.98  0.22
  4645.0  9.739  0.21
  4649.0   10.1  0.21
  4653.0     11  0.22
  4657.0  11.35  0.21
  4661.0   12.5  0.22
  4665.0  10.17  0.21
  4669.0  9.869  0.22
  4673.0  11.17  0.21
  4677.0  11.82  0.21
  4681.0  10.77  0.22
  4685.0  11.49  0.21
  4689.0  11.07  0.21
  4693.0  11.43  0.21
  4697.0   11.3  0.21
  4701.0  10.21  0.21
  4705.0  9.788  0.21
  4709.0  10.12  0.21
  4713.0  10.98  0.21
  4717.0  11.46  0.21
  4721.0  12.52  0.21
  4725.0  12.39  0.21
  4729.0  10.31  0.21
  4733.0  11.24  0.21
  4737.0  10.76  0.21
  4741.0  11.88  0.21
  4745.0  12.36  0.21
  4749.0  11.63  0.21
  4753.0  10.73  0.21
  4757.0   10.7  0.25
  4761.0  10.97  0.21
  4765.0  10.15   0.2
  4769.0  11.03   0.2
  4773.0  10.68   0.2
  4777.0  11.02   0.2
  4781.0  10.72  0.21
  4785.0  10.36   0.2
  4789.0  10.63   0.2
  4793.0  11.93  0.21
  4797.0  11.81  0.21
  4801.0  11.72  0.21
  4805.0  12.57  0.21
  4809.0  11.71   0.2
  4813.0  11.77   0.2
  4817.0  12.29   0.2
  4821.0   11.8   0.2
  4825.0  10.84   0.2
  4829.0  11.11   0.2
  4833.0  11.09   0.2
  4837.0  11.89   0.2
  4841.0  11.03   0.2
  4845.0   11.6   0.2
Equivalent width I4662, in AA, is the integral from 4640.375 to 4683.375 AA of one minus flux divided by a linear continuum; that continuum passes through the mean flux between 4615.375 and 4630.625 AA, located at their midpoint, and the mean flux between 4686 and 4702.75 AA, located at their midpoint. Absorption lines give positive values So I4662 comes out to 2.5 AA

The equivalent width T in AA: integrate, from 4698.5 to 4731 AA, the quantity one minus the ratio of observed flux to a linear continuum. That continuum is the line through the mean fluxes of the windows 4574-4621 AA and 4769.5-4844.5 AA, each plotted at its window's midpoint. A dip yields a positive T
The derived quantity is 1.0 AA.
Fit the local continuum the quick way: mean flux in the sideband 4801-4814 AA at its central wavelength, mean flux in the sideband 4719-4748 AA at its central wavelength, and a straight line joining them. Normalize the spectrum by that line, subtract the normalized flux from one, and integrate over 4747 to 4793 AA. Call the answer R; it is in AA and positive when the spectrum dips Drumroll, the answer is 3.8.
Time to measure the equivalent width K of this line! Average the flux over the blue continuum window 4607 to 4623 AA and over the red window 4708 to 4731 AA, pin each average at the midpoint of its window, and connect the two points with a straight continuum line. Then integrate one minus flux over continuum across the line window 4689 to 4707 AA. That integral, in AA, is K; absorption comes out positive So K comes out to 1.23 AA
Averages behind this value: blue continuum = 12.1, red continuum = 11.3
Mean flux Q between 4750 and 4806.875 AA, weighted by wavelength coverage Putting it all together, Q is 11.1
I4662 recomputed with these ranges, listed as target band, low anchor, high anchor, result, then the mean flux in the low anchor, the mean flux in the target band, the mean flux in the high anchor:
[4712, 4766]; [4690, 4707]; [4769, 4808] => -1.8 AA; 10.7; 11.3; 11.3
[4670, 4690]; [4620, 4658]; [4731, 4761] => 0.1 AA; 11.2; 11.2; 11.3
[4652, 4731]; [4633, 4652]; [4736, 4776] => -1.7 AA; 10.7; 11.1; 11.1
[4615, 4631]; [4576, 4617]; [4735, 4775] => -1.5 AA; 11.1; 12.2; 11.1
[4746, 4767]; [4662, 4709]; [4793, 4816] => 1.1 AA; 10.8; 10.9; 11.9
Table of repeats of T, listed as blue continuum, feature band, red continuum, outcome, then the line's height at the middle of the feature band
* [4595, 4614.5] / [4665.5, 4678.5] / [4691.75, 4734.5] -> 0.3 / 11.1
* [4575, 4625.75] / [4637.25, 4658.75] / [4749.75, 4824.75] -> 1.2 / 11.3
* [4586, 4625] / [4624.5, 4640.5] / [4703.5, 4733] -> -0.5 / 11.4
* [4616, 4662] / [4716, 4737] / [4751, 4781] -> -1.1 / 11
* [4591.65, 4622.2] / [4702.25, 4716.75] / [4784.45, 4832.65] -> 1.3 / 11.5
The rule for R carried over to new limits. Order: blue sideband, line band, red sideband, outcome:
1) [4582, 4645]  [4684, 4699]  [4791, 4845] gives 0.22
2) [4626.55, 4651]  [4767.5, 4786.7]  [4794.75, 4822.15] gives 1.68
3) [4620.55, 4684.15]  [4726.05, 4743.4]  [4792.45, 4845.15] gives 0.38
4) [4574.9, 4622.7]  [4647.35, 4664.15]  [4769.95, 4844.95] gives 0.16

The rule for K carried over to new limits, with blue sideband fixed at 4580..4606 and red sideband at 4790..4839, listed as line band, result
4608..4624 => -1.85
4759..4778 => 1.21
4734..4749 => -0.34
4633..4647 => 0.14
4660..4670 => 0.24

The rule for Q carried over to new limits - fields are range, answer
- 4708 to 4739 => 11.3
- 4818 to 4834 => 11.3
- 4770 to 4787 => 10.7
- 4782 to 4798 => 11.1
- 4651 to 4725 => 11.1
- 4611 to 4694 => 11.3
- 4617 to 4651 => 11.3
